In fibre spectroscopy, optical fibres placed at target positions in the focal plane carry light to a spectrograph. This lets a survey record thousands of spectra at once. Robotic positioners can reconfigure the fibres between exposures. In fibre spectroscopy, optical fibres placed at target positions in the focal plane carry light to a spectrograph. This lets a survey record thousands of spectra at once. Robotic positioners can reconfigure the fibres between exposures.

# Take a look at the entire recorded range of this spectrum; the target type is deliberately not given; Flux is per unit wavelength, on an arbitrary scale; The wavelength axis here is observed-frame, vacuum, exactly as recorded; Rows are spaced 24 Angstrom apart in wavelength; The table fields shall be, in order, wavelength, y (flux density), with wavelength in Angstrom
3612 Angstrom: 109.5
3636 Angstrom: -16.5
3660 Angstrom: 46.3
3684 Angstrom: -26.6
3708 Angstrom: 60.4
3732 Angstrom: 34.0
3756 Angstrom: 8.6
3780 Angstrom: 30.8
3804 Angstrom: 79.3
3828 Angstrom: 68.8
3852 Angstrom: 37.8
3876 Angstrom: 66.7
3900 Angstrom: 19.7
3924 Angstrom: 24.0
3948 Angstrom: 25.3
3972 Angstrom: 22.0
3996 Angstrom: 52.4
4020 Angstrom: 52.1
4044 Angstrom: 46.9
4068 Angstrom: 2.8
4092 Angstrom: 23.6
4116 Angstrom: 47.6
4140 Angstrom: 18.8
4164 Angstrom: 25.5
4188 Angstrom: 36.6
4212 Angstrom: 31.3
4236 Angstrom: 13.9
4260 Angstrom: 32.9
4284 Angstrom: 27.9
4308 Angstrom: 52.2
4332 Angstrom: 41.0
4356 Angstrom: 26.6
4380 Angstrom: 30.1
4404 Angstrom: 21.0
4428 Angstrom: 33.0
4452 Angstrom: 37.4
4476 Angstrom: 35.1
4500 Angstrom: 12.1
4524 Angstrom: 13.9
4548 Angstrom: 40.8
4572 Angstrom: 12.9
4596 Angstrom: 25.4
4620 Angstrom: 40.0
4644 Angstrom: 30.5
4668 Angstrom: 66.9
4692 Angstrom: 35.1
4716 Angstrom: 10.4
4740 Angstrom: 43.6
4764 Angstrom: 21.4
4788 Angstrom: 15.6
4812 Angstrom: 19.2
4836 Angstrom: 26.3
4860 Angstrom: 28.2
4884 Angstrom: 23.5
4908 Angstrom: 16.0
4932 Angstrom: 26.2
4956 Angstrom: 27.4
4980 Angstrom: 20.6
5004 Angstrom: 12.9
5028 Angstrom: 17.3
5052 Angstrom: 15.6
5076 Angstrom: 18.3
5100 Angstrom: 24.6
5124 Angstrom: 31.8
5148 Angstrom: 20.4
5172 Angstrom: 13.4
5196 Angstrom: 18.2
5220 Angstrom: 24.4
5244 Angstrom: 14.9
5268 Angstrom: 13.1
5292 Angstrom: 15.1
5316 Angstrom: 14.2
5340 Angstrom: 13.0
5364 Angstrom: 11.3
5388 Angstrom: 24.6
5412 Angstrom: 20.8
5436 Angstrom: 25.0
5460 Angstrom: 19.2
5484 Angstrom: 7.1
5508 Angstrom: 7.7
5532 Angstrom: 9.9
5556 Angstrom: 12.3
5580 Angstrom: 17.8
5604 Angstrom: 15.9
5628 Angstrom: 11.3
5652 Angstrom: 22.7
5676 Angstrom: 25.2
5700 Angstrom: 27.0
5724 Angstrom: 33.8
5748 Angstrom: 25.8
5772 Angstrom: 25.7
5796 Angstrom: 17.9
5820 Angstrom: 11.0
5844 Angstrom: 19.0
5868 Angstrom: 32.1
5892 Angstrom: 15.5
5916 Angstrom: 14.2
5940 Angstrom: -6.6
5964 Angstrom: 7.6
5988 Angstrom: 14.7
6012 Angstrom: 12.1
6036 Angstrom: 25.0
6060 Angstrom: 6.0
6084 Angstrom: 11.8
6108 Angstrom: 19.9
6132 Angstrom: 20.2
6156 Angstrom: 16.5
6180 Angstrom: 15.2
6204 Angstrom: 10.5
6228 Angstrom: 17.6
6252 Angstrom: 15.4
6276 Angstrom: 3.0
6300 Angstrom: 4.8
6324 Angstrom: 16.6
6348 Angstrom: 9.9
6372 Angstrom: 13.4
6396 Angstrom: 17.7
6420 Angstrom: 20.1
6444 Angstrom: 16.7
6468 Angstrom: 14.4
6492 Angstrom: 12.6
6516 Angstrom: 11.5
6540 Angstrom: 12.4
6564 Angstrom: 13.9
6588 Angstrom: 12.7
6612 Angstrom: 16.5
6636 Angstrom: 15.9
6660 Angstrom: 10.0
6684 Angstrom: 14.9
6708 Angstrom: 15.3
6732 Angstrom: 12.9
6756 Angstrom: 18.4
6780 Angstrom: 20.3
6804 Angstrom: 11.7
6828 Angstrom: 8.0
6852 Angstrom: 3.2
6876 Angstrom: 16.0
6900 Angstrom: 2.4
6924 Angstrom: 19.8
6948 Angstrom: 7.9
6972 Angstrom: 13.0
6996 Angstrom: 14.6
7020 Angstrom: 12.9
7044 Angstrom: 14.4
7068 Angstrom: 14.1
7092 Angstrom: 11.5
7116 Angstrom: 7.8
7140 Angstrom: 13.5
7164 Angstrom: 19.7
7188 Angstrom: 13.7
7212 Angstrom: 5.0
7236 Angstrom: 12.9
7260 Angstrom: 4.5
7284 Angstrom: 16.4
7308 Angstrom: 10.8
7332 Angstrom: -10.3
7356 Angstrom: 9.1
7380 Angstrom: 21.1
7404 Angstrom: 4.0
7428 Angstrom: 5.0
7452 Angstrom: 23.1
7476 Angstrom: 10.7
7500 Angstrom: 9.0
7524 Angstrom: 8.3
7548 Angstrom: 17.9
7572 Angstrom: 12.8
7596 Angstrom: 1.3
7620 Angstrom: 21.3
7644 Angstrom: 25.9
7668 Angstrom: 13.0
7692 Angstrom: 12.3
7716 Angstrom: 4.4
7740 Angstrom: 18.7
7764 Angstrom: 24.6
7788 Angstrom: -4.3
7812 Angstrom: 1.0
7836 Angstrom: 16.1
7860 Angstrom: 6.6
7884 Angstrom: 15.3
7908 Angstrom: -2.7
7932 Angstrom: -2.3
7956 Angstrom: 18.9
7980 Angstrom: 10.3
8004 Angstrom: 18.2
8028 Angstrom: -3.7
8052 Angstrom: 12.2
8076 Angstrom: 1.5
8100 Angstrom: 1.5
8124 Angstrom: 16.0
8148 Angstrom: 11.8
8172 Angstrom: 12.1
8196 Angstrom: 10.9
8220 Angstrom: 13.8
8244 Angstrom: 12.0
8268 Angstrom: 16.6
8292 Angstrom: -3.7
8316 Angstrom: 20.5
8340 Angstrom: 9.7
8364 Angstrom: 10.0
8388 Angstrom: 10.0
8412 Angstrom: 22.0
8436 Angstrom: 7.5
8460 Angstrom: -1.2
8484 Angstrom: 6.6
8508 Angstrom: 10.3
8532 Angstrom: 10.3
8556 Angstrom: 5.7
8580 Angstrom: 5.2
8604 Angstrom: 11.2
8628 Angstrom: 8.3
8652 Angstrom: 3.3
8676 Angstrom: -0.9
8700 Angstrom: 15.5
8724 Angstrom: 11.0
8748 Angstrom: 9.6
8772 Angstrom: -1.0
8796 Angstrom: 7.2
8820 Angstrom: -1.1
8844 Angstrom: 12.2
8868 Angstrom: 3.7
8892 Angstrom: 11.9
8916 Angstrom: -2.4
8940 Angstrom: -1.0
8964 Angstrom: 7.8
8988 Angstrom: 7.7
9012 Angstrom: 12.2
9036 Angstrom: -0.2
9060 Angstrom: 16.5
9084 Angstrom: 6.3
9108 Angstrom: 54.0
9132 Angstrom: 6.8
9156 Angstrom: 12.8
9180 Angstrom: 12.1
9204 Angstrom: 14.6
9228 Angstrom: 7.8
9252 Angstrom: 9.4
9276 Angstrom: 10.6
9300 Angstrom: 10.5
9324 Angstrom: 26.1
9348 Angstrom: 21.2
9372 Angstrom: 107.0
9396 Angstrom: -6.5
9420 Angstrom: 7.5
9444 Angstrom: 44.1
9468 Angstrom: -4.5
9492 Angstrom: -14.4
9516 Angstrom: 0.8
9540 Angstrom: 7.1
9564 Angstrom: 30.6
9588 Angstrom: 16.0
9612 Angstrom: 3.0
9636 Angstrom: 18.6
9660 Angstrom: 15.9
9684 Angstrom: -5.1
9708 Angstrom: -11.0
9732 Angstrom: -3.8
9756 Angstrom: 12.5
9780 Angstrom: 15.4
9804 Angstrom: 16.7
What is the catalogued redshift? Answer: 1.44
